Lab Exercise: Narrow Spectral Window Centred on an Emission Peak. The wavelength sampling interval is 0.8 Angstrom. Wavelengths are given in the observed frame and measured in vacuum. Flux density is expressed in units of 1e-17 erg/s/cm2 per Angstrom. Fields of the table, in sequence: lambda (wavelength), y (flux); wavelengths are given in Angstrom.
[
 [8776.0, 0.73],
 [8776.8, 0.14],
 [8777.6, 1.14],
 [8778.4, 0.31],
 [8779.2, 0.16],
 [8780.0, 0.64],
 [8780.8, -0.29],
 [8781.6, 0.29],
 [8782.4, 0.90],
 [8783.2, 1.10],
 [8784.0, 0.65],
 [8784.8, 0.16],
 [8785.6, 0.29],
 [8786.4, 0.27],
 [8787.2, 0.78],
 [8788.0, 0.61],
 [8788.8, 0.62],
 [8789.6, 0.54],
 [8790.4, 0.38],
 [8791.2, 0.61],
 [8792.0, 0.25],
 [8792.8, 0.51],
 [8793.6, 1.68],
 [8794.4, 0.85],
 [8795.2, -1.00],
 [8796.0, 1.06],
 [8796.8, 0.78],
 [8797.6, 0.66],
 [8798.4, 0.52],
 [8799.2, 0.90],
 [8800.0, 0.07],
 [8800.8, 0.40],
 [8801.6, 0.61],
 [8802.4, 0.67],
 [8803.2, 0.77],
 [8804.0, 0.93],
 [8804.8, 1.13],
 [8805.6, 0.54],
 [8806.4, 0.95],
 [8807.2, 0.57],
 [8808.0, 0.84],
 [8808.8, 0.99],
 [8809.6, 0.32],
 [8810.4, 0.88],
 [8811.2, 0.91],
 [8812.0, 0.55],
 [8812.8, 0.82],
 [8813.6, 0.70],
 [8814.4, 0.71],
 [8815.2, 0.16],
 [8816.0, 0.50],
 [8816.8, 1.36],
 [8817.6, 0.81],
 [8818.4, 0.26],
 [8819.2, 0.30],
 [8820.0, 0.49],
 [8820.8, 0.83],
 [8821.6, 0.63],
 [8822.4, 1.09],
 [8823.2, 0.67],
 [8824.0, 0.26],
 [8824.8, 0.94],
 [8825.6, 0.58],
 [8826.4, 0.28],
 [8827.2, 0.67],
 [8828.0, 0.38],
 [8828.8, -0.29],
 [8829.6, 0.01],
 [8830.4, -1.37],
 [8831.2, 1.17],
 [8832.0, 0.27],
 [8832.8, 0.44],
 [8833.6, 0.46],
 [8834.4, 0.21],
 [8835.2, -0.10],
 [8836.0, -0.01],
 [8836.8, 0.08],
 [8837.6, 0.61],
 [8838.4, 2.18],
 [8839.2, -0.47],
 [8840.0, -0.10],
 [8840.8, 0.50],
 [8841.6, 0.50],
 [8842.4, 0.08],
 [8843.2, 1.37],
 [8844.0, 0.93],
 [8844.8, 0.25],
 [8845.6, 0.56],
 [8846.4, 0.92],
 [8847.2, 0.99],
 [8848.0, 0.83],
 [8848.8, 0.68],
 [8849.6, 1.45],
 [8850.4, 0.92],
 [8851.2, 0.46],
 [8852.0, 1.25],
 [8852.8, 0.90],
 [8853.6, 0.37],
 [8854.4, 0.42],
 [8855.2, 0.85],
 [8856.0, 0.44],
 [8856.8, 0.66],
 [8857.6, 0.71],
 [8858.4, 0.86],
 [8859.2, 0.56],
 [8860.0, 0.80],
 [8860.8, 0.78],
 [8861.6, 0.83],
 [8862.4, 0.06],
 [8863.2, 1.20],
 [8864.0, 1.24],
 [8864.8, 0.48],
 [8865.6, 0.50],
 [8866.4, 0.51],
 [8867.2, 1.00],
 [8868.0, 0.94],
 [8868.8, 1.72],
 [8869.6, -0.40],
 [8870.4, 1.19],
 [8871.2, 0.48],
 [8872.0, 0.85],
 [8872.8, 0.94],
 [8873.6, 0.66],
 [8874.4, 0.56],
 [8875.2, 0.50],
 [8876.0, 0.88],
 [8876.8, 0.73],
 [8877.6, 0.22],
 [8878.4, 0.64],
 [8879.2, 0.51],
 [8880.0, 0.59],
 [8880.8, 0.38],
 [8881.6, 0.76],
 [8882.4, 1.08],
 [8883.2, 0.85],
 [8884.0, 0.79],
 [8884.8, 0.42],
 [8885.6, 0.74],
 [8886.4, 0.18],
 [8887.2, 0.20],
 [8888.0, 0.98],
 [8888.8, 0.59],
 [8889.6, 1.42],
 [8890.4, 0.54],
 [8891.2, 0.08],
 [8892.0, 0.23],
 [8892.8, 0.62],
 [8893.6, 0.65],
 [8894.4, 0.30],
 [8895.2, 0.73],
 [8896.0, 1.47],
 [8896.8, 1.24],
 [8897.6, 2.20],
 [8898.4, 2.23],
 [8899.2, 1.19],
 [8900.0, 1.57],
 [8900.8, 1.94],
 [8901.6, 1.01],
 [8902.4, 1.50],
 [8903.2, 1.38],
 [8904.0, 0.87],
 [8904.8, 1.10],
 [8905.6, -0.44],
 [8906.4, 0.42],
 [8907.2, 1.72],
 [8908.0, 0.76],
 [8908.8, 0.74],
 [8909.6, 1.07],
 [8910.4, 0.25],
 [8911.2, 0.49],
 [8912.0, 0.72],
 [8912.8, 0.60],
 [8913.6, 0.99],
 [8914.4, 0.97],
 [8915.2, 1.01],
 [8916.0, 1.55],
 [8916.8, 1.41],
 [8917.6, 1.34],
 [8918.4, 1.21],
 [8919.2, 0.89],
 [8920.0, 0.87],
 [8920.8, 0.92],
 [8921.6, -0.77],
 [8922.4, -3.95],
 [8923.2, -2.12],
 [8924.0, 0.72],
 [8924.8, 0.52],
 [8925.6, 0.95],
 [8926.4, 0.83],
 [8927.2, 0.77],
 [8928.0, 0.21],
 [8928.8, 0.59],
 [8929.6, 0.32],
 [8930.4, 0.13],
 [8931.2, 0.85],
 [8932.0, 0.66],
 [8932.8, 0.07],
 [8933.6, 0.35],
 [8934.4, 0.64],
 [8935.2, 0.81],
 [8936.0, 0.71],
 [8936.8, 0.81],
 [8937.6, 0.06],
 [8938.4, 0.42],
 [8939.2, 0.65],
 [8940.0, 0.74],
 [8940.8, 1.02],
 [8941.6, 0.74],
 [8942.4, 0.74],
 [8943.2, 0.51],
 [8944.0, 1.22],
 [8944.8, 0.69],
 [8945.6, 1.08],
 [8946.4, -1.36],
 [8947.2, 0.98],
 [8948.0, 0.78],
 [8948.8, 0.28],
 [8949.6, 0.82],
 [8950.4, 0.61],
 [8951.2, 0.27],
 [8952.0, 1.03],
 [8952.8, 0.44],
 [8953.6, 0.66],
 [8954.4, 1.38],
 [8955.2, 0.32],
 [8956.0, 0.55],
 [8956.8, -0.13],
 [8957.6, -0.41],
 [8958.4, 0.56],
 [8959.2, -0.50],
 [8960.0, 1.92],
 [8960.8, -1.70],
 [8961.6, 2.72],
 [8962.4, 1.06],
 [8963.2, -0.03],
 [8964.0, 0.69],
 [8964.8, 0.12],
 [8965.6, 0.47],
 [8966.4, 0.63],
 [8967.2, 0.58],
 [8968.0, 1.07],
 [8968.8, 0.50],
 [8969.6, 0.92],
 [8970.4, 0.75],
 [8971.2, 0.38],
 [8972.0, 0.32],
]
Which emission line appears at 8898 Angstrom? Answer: [S II]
